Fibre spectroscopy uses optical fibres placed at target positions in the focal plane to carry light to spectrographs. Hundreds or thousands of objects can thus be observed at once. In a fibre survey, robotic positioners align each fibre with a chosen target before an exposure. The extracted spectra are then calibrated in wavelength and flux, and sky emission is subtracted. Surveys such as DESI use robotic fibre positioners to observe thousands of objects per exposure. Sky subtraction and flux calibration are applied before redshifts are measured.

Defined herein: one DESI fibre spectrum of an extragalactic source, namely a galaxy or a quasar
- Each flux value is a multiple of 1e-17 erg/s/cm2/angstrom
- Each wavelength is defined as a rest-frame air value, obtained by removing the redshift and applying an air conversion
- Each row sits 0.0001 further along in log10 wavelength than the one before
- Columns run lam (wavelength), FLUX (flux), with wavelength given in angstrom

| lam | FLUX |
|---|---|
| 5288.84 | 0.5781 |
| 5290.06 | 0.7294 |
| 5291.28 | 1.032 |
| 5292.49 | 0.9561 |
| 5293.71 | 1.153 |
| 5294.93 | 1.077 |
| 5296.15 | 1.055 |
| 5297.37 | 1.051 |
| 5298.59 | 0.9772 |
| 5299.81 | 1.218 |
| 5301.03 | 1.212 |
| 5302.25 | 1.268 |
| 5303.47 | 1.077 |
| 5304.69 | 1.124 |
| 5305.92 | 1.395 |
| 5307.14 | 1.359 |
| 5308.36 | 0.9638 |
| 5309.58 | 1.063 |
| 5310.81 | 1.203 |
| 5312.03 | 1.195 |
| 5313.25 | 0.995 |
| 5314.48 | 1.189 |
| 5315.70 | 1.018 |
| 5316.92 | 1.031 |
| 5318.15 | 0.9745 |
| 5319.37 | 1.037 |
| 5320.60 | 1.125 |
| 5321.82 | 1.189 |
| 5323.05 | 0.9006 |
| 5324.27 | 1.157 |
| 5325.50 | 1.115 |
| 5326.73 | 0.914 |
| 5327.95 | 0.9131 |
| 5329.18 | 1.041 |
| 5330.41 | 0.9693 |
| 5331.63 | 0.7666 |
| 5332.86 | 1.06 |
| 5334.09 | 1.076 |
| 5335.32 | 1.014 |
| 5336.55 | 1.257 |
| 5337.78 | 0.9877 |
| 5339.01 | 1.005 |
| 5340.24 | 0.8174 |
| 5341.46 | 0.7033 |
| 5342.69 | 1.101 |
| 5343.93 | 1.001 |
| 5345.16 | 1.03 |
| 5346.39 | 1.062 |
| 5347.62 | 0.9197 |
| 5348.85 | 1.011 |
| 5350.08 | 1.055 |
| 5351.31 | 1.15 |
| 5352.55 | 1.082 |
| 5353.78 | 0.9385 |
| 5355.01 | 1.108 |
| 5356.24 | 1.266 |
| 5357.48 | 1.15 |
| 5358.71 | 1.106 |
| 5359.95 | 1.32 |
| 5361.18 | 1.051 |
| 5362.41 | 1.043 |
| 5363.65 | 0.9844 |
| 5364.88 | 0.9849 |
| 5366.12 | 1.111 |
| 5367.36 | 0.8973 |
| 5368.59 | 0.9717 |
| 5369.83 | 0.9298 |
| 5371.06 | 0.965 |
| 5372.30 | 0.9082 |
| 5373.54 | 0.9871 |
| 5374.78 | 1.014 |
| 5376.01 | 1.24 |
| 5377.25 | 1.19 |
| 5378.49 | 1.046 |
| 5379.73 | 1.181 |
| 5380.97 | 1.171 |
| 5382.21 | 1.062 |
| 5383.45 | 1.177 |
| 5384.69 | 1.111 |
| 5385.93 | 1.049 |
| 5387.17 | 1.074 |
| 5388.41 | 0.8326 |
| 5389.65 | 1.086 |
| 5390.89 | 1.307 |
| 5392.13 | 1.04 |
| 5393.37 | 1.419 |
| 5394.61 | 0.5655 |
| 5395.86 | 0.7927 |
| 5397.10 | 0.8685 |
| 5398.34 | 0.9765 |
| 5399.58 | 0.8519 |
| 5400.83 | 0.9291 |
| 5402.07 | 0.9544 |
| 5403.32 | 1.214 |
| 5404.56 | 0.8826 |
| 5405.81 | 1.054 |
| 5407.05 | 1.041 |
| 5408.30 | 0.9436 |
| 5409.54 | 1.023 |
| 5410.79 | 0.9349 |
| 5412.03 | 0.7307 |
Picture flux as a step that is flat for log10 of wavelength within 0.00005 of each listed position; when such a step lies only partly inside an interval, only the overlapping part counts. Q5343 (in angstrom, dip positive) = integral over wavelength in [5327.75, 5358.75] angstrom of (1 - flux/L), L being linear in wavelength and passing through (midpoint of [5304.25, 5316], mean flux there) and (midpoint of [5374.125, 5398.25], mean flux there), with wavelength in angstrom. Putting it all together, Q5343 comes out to 2.5 angstrom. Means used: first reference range 1.15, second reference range 1.06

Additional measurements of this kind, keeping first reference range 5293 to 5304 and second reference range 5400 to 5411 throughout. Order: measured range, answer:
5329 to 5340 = 0.7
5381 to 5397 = -0.4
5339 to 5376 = 0.9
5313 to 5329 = 0.7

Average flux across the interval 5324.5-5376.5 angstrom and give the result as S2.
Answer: 1.02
